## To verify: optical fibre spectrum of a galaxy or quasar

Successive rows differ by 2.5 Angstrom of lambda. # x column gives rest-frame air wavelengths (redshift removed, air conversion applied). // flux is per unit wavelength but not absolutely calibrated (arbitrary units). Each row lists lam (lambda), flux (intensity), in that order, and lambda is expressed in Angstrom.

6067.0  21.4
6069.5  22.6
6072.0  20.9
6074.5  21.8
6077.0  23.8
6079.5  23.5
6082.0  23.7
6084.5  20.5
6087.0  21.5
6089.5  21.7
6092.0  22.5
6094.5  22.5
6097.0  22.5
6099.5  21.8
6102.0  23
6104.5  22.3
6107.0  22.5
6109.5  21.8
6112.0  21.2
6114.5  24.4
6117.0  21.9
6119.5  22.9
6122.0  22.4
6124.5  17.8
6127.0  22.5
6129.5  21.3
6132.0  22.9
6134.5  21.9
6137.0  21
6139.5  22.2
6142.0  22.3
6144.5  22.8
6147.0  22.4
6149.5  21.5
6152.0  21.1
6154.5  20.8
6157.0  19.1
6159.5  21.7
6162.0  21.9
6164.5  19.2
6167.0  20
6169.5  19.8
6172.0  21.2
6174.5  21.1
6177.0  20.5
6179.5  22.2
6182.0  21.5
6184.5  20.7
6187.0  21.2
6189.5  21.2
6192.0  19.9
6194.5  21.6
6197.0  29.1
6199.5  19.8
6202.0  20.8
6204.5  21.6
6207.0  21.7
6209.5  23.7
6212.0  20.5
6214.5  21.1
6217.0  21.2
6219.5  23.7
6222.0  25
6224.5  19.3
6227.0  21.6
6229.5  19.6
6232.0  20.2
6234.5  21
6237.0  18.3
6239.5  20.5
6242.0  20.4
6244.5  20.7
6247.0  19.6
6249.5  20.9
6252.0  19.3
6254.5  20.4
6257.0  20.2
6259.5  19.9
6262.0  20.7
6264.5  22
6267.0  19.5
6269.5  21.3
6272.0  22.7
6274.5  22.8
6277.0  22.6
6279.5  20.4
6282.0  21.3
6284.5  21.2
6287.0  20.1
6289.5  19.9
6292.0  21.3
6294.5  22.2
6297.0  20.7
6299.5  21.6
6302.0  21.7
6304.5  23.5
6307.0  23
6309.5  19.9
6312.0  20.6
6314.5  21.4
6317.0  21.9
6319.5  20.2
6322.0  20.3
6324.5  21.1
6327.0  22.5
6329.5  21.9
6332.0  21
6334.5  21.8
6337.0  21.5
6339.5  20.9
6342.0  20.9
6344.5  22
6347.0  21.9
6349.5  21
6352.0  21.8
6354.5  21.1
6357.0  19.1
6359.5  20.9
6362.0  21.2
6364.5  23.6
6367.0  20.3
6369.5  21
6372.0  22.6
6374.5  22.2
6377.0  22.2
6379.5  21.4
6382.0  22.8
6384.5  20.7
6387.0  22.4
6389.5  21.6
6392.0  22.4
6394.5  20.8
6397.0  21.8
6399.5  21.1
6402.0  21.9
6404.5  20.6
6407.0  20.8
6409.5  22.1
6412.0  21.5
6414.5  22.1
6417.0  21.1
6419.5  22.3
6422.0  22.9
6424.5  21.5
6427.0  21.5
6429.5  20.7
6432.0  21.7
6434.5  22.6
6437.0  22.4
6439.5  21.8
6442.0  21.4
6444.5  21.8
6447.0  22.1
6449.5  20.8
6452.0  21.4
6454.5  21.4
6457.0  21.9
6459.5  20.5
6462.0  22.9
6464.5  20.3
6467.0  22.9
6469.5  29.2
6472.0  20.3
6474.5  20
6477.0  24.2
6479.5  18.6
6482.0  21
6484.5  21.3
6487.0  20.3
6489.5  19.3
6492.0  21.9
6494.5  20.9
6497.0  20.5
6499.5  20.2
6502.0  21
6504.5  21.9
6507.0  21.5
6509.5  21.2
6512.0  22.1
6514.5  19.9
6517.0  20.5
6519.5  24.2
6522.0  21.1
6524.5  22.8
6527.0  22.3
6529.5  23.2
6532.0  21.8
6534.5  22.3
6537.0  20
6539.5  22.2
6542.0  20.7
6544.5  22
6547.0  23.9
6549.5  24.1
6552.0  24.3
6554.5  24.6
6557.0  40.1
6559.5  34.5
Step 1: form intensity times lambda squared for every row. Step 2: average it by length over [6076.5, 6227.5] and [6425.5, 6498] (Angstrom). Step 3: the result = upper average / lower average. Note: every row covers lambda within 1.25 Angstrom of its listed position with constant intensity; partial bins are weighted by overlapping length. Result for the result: 1.09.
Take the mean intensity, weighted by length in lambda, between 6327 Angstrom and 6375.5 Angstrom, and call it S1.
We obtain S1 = 21.4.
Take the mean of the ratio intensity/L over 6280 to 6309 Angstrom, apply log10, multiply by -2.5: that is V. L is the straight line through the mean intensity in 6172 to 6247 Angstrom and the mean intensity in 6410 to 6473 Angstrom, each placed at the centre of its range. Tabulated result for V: 0.01 mag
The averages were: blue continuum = 21.3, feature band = 21.4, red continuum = 22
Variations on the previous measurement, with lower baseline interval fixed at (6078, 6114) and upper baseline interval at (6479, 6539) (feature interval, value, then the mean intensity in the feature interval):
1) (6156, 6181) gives 0.071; 20.7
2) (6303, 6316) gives 0.004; 21.7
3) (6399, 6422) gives -0.003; 21.6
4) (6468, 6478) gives -0.098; 23.4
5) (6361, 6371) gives 0.003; 21.6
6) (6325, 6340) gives 0.005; 21.6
